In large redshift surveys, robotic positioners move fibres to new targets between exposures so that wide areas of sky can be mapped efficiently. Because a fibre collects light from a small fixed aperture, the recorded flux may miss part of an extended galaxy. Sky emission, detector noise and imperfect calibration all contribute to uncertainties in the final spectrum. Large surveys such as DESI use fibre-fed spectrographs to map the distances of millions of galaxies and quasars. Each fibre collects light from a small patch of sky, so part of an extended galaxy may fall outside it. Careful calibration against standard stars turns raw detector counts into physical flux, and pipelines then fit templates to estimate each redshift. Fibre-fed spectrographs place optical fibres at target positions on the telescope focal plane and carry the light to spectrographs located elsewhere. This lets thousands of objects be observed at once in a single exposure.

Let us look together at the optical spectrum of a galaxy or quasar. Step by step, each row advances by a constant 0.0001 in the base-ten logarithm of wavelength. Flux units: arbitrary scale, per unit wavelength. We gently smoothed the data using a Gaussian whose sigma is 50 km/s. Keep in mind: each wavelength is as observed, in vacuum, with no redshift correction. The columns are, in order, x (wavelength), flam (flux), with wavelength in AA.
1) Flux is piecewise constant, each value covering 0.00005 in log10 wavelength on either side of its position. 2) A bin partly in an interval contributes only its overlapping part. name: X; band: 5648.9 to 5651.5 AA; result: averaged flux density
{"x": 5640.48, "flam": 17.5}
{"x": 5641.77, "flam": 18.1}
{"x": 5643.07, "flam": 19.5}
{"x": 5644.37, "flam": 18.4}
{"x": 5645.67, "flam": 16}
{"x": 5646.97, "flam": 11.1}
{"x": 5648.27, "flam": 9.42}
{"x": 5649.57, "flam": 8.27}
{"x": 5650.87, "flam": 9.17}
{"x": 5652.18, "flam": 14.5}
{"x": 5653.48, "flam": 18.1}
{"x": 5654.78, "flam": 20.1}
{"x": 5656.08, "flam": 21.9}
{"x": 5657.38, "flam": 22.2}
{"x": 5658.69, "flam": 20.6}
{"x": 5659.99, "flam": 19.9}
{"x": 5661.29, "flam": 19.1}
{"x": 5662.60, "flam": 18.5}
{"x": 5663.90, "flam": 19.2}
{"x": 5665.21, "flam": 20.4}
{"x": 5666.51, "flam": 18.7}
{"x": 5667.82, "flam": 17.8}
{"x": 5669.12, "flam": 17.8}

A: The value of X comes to 8.73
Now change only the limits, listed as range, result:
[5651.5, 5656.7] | 18.6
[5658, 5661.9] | 19.9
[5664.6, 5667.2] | 19.5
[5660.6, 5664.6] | 18.9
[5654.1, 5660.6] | 20.9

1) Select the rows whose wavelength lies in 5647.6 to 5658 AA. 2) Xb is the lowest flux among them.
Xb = 8.27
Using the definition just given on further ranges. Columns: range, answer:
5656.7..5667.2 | 18.5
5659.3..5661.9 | 19.1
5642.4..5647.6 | 11.1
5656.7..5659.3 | 20.6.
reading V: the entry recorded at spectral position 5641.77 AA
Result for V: 18.1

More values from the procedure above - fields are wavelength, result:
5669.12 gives 17.8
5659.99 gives 19.9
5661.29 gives 19.1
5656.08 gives 21.9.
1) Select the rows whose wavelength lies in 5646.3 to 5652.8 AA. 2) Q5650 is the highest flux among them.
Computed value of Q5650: 14.5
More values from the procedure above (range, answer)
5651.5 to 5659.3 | 22.2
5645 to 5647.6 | 16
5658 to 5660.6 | 20.6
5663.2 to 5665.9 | 20.4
